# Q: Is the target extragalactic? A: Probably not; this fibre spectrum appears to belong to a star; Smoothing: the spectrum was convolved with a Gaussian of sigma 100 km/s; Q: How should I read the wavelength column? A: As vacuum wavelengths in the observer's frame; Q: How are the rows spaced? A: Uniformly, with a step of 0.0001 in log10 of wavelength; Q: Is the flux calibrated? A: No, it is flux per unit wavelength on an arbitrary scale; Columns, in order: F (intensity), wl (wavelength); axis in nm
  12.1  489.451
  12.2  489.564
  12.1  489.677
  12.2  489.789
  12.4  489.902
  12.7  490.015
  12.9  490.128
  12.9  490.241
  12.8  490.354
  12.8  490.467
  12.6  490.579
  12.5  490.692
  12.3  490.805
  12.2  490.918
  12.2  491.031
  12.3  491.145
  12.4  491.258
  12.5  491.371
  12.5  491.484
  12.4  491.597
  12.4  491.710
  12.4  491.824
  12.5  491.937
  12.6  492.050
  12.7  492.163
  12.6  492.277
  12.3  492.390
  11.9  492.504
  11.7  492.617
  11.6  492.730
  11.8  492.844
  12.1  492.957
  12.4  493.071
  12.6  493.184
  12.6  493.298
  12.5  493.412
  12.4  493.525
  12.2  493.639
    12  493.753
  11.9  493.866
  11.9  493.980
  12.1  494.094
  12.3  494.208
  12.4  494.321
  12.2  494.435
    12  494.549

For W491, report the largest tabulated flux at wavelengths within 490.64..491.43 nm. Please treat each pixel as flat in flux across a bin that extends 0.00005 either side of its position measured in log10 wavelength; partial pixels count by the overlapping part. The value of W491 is 12.5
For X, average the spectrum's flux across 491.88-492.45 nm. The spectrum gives 12.5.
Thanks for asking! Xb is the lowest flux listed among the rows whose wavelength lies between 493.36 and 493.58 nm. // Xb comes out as 12.4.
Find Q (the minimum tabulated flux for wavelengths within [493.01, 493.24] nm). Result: 12.4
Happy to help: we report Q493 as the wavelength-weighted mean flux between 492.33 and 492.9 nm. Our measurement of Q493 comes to 11.9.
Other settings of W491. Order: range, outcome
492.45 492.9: 11.9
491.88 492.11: 12.6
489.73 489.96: 12.4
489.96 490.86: 12.9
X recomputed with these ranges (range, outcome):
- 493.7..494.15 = 12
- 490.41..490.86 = 12.6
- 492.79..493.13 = 12.1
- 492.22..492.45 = 12.4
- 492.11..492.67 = 12.2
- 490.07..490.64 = 12.8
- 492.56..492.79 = 11.7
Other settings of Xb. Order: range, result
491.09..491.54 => 12.3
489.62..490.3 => 12.1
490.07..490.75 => 12.5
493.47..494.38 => 11.9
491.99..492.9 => 11.6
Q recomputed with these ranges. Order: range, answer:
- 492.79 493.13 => 11.8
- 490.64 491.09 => 12.2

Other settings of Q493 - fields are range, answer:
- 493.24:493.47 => 12.5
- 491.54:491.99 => 12.4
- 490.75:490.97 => 12.3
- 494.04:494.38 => 12.3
